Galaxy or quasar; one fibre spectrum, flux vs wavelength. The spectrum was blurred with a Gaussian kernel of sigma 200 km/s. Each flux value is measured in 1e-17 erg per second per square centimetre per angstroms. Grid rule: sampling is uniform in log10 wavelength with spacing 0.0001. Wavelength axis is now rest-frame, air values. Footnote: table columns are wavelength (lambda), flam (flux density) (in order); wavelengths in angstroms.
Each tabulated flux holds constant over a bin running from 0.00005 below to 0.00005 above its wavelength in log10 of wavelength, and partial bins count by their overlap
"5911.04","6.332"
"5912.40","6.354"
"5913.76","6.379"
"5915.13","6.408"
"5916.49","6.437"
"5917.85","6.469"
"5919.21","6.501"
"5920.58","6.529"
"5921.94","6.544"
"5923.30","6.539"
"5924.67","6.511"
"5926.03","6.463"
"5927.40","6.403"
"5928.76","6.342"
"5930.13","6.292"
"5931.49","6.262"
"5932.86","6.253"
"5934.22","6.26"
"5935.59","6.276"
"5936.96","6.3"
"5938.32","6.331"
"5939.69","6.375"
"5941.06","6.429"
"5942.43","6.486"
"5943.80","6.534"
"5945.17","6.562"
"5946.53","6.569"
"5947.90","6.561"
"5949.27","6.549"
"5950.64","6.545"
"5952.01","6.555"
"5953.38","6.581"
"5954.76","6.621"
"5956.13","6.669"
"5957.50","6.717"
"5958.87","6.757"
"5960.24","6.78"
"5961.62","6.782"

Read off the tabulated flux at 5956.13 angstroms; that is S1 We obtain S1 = 6.669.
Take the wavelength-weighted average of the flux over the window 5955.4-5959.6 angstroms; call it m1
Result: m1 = 6.73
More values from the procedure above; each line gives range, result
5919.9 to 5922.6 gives 6.54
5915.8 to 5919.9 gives 6.47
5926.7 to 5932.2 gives 6.32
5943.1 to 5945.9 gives 6.56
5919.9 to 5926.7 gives 6.52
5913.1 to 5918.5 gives 6.42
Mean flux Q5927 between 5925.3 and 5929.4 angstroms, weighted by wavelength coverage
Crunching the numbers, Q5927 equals 6.41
